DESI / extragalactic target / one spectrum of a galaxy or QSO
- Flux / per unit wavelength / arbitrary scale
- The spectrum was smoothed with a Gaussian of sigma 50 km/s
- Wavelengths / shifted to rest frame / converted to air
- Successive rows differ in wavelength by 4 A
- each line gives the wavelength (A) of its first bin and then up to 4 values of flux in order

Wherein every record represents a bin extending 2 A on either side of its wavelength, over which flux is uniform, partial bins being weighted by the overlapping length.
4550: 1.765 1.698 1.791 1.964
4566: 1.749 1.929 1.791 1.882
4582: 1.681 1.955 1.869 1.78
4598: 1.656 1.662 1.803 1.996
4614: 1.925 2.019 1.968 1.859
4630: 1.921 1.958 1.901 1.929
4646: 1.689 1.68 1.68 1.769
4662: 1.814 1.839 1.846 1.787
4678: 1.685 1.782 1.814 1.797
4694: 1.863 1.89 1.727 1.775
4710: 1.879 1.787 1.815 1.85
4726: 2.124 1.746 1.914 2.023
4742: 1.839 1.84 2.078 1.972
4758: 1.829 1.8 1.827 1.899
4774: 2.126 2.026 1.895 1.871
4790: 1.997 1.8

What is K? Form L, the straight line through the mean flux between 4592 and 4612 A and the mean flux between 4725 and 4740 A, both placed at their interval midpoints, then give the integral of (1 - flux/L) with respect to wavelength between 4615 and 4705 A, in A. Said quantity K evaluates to 1.0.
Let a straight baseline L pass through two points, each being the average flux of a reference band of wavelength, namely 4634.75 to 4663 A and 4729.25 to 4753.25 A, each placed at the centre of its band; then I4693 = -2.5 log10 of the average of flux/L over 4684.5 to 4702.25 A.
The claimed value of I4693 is 0.01 mag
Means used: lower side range 1.79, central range 1.83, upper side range 1.92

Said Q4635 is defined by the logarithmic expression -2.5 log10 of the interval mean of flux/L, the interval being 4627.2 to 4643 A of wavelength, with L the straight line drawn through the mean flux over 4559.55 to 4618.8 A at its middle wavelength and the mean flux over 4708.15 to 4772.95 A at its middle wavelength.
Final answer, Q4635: -0.039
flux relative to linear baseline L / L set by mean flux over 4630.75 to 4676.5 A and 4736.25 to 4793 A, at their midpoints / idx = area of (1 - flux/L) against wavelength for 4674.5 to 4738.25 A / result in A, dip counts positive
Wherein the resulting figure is 1.0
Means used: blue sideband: 1.81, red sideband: 1.93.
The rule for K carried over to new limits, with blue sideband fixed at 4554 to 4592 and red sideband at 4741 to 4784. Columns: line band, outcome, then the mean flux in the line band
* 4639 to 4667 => 1.50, 1.77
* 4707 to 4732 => 0.53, 1.86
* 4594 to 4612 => 0.70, 1.78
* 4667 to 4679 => 0.62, 1.79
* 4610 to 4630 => -0.94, 1.95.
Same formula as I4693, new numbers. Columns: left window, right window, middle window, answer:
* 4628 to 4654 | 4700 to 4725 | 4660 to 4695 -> 0.01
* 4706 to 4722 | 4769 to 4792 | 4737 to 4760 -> -0.01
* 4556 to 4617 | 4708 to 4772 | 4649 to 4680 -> 0.06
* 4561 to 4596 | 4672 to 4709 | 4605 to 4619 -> -0.06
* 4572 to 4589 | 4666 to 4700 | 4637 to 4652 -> 0.01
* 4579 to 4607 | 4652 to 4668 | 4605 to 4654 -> -0.06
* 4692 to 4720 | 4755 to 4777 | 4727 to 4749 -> -0.02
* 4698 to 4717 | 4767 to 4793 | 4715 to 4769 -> -0.01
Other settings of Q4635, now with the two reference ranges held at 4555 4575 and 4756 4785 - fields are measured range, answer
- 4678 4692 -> 0.06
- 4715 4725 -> 0.02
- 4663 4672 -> 0.02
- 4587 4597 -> 0.02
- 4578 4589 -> 0.01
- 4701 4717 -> 0.06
